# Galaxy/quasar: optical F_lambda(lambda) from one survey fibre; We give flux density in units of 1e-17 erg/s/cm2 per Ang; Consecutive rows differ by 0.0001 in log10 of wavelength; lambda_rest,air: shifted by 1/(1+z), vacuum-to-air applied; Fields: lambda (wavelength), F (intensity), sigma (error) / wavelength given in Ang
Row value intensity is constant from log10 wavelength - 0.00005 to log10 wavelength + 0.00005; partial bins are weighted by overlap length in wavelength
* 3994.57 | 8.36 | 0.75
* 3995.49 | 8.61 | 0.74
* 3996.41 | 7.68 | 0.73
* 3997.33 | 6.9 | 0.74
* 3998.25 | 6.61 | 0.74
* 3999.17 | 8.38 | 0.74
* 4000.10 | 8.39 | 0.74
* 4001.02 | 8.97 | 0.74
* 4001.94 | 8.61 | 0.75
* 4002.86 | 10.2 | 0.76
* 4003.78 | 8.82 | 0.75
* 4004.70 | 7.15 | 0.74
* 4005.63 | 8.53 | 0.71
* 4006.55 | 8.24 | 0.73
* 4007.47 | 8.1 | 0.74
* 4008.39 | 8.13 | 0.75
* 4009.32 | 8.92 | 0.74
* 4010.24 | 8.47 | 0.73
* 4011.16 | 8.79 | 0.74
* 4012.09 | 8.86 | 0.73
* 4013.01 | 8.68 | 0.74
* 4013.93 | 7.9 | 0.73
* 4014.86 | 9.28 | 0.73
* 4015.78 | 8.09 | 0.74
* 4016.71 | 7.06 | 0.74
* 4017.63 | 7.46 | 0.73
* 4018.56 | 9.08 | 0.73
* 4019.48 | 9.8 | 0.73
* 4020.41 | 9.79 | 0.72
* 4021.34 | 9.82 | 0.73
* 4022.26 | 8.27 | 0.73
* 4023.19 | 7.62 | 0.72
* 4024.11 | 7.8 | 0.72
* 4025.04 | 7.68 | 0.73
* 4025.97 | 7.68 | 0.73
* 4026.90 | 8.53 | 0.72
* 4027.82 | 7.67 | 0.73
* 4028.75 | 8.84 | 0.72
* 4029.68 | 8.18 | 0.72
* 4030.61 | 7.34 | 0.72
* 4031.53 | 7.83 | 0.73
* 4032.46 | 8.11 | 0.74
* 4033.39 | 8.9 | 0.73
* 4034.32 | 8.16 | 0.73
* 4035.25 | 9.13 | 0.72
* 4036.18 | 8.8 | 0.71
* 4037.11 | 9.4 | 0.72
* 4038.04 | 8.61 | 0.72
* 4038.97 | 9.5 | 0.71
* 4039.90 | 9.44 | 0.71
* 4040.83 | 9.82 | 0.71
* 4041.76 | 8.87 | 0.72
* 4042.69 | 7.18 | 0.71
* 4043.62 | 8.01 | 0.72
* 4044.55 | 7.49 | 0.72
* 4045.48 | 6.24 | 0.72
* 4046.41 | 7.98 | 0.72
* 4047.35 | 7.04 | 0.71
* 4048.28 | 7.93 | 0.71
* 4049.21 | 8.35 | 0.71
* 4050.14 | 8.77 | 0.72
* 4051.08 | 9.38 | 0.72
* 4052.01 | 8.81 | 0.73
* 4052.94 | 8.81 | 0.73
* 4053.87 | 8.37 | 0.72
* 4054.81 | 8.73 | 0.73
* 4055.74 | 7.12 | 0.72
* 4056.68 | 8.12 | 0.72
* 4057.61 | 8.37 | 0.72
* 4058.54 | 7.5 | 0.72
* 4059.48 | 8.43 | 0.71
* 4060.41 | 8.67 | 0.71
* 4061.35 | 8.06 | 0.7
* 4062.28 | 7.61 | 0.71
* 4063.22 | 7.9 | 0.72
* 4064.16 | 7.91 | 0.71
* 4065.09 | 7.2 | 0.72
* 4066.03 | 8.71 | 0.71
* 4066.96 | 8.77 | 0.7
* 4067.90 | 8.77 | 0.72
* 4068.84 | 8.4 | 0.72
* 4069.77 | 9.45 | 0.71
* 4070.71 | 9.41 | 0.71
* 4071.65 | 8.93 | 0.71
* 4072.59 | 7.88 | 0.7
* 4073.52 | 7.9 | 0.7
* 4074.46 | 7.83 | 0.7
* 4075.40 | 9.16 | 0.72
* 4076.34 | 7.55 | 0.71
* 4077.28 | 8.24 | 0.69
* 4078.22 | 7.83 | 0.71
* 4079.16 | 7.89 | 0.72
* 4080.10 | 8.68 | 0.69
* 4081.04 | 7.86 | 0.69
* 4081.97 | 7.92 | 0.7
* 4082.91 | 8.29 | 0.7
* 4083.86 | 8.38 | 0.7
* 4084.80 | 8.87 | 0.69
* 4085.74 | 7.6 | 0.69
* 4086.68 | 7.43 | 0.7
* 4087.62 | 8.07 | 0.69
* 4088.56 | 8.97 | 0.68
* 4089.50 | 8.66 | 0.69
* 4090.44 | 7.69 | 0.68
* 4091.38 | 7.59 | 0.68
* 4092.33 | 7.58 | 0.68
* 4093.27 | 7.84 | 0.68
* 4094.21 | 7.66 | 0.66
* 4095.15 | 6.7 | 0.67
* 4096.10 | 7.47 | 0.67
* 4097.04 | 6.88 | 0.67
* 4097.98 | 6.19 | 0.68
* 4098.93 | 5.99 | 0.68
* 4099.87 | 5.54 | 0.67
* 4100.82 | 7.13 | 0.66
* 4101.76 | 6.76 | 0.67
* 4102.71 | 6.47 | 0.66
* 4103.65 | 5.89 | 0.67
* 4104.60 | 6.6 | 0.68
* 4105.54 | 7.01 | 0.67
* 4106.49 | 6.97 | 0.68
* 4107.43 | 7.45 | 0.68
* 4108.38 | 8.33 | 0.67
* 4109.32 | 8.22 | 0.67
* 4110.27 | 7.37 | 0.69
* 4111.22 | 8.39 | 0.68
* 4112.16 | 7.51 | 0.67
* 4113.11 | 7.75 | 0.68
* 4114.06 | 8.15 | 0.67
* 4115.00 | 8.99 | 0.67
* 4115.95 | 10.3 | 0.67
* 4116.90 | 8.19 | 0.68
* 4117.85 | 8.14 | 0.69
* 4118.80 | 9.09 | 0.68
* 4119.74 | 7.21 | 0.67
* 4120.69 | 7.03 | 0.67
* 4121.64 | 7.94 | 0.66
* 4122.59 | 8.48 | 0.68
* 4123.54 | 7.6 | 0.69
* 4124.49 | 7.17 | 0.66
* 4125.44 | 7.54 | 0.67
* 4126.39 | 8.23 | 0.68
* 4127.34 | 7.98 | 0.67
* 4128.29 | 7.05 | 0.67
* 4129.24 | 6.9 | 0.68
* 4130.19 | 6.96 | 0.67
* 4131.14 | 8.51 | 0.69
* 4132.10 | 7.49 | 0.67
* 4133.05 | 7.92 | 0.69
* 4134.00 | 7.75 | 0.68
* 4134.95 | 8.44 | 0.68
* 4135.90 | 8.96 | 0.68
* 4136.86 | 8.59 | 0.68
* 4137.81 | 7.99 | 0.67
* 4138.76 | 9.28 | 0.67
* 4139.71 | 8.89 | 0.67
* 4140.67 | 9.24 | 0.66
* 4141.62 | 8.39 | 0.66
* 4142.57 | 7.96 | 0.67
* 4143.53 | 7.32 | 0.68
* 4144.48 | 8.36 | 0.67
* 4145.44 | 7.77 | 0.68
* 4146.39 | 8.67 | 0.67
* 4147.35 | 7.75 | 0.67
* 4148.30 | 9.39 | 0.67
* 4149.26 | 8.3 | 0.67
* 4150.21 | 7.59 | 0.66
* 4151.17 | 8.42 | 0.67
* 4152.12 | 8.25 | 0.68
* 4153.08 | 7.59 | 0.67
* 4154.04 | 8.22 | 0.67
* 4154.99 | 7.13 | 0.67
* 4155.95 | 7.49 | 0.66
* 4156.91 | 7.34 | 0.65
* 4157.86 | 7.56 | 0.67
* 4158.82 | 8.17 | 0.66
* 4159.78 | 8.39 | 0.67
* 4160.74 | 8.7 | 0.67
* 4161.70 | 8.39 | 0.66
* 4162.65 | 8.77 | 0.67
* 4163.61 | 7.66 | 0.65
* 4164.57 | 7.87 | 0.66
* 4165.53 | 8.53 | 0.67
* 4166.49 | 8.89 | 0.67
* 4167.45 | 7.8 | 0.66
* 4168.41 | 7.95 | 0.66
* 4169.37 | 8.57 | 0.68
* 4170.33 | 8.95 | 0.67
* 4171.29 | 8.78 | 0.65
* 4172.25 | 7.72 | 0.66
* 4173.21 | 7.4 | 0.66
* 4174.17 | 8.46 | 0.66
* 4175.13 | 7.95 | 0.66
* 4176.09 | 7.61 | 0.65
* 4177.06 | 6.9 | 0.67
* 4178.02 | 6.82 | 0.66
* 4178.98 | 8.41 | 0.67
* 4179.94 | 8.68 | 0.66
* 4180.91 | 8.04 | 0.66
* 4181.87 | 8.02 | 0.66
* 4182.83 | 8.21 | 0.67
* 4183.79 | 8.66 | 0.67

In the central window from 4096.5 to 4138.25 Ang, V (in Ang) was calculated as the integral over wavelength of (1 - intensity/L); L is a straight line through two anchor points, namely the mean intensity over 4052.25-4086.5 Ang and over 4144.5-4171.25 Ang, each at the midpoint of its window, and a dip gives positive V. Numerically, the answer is 3.0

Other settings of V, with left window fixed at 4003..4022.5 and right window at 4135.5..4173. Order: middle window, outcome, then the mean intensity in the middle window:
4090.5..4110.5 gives 3.2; 7.04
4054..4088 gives 0.9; 8.21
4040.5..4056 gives 0.6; 8.17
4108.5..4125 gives 0.5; 8.1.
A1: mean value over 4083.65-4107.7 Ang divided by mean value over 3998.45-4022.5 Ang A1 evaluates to 0.85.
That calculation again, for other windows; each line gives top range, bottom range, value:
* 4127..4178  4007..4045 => 0.95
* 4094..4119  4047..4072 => 0.89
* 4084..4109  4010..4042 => 0.85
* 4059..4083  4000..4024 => 0.97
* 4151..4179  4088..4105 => 1.13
